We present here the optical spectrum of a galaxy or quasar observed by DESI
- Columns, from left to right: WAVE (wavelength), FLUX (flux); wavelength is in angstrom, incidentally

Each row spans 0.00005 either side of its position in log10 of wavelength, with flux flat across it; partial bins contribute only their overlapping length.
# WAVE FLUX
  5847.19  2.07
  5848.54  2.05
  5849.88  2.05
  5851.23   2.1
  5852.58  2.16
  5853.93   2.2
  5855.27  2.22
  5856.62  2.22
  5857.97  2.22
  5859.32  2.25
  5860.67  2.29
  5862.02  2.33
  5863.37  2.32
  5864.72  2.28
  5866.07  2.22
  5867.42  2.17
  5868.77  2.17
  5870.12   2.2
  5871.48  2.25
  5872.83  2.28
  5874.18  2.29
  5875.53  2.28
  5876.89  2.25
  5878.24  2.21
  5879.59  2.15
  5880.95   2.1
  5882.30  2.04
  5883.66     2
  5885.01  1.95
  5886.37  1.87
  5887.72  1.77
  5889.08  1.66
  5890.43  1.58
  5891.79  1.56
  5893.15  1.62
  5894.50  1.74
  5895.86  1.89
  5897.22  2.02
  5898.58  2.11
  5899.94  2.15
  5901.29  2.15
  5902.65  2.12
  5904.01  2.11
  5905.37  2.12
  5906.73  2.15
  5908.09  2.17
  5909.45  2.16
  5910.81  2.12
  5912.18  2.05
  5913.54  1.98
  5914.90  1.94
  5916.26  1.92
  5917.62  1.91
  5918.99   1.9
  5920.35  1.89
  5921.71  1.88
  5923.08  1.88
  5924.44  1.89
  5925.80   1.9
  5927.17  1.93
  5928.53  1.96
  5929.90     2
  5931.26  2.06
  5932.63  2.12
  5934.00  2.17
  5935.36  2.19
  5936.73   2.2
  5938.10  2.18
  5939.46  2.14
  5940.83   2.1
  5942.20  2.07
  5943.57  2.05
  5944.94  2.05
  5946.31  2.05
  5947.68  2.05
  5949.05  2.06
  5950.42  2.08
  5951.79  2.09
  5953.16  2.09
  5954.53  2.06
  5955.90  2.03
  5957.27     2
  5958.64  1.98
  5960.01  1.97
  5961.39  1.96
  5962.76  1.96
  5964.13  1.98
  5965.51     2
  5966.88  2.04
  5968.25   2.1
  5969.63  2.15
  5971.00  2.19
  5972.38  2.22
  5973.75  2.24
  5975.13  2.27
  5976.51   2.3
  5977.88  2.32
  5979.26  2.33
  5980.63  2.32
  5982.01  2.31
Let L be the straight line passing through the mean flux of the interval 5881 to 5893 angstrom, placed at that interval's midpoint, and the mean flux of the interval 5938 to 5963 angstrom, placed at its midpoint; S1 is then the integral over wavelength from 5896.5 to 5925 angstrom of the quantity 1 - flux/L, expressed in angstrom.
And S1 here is -1.97 angstrom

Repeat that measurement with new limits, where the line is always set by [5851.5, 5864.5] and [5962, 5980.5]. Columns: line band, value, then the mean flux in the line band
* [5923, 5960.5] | 2.31 angstrom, 2.05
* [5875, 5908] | 3.48 angstrom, 1.99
